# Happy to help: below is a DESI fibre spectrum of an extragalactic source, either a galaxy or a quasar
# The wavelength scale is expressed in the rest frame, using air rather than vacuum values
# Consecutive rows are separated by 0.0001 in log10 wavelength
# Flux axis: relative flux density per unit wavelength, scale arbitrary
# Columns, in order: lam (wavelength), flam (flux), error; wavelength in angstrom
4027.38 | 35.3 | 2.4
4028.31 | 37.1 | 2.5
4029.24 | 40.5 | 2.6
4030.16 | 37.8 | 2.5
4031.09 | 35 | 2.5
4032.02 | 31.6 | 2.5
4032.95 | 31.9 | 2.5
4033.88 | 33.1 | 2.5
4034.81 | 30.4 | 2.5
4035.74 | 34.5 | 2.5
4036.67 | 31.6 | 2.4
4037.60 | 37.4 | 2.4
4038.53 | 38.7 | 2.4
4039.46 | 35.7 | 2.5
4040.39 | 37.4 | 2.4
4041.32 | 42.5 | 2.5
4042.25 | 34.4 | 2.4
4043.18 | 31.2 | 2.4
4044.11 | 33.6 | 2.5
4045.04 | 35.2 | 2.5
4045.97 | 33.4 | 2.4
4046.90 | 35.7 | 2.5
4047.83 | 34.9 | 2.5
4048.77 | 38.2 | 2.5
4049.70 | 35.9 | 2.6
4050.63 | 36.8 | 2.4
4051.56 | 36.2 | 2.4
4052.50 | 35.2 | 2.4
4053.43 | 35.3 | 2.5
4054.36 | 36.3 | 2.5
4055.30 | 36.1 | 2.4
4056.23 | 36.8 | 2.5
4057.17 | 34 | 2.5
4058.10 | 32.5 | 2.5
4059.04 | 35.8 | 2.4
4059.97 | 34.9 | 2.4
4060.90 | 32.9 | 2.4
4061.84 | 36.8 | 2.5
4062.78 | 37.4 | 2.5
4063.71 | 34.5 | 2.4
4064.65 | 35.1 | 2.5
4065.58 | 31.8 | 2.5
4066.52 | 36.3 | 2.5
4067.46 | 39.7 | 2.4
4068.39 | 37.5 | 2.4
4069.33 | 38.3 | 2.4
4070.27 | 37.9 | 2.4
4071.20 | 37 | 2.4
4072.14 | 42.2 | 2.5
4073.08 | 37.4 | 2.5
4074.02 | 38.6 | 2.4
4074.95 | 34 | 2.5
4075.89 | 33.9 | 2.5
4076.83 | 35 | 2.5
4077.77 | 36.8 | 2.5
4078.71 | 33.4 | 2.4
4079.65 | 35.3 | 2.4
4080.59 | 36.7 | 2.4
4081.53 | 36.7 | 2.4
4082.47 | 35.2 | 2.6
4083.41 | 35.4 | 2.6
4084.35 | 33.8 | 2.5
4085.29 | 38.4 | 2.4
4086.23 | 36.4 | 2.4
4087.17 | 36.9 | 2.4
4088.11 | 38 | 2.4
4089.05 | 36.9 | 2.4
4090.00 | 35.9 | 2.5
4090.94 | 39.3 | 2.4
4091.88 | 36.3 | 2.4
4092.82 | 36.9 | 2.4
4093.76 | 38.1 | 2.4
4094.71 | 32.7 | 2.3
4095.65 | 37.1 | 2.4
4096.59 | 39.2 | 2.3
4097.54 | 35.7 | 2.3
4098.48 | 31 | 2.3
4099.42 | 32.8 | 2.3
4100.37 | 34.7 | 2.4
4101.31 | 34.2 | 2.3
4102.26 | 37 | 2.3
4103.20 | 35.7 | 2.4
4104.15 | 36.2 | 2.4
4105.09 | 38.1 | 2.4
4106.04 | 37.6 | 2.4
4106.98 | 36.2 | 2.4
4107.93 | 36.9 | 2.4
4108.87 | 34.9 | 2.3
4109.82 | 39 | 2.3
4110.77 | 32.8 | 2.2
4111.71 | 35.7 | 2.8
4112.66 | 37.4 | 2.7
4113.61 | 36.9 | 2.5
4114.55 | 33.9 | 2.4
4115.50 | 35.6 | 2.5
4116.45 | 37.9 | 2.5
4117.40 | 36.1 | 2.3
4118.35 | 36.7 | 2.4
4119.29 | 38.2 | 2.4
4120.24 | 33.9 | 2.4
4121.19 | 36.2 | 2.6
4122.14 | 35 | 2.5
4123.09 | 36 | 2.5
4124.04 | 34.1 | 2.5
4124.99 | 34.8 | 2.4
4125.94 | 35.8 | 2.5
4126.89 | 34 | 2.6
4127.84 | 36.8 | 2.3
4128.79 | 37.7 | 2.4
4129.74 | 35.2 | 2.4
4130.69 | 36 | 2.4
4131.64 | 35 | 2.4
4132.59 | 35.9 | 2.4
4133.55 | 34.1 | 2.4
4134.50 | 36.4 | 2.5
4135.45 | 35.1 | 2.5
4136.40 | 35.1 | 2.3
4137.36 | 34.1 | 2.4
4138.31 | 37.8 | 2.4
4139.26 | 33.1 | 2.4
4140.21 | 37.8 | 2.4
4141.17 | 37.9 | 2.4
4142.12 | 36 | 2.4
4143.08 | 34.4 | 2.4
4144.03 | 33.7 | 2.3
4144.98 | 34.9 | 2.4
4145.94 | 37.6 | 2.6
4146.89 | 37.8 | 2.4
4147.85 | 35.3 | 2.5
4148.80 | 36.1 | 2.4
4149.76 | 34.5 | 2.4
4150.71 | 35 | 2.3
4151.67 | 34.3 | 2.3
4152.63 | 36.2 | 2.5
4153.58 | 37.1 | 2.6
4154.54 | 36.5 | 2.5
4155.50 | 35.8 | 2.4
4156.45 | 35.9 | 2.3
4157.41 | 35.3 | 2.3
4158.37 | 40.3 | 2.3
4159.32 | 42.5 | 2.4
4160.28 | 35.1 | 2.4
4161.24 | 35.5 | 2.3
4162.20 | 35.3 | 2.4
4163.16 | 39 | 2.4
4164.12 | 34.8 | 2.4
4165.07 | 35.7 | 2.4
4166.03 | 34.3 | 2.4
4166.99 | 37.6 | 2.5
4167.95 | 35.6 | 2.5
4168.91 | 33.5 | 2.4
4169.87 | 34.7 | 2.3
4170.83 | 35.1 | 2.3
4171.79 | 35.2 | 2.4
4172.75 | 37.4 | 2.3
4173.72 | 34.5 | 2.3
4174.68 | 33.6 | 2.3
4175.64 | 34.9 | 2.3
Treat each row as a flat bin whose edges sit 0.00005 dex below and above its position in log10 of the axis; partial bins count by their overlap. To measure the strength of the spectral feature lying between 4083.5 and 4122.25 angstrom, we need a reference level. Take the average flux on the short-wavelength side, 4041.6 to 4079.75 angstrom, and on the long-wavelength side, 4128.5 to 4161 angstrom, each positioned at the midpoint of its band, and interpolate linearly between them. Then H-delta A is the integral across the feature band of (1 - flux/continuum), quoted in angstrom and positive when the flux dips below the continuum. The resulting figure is -0.3 angstrom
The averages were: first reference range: 35.8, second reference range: 36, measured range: 36.2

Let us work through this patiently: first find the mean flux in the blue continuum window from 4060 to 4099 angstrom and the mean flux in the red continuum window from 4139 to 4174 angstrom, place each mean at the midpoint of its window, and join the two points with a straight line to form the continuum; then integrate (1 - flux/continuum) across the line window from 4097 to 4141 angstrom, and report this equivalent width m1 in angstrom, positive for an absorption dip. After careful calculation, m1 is 0.5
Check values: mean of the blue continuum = 36.3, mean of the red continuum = 36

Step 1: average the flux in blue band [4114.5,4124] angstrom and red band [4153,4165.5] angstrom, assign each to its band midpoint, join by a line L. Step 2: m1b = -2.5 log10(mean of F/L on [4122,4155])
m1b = 0.02 mag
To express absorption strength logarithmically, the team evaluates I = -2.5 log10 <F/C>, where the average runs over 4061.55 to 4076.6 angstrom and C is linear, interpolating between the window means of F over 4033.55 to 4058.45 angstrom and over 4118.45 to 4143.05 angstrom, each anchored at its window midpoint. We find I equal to -0.04 mag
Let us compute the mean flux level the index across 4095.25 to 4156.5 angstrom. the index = 35.8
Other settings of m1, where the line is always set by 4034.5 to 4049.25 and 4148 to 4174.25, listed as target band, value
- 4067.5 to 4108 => -0.9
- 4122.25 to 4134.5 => 0.1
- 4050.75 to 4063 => 0.0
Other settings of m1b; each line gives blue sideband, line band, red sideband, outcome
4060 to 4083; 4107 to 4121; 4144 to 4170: 0.00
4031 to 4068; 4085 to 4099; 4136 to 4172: -0.03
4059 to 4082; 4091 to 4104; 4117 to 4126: 0.01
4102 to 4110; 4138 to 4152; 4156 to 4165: 0.04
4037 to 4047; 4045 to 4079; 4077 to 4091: 0.00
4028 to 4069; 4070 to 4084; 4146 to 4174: -0.02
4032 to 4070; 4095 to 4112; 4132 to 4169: 0.00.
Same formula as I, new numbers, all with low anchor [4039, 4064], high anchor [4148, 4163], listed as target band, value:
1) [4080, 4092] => -0.023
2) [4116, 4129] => 0.007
